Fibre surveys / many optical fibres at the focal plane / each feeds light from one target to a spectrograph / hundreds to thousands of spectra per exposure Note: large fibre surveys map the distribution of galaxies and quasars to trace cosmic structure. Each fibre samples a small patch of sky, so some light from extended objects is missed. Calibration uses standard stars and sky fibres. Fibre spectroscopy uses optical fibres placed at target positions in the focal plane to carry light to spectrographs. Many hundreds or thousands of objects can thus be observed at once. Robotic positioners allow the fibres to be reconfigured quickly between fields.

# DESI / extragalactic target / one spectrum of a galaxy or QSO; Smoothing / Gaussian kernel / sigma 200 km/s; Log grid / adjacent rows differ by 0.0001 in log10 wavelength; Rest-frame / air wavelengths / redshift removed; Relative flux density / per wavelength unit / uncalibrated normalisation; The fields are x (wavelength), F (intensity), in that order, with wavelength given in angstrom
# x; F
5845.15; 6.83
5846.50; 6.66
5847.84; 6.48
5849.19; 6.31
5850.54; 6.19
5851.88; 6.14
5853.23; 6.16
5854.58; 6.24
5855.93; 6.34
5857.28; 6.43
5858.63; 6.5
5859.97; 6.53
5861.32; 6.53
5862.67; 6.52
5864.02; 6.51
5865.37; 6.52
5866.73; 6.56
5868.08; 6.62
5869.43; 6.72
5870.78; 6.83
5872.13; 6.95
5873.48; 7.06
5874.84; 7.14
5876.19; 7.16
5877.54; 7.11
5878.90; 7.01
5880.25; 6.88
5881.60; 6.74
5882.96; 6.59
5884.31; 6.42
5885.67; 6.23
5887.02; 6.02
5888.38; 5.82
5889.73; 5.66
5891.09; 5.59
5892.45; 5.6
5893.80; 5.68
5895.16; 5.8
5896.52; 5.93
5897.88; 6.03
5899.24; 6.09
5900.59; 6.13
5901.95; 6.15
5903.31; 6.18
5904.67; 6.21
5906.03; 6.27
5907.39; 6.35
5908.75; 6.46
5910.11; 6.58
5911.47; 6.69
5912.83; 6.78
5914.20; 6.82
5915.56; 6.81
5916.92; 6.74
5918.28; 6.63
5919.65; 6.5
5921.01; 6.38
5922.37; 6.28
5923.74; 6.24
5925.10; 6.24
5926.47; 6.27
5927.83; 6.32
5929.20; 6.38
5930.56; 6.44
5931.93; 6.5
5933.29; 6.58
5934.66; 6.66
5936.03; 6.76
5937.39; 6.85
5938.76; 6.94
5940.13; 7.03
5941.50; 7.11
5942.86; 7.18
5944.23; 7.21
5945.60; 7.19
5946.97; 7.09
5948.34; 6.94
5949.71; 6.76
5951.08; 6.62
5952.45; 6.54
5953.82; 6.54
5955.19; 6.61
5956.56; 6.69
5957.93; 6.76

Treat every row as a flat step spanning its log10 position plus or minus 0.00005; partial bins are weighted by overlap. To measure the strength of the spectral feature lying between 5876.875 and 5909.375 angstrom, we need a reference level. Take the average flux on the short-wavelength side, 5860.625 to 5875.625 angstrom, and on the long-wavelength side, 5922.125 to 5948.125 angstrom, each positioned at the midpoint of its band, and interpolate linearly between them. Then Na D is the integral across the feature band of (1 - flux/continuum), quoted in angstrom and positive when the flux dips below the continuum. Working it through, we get 2.48 angstrom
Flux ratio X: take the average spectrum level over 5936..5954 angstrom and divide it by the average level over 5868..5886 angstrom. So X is 1.0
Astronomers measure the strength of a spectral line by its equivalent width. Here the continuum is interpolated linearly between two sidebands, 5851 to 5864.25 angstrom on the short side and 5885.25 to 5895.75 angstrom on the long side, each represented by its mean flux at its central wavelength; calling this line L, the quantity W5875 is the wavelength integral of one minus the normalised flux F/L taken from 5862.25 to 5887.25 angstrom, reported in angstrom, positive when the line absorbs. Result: -2.70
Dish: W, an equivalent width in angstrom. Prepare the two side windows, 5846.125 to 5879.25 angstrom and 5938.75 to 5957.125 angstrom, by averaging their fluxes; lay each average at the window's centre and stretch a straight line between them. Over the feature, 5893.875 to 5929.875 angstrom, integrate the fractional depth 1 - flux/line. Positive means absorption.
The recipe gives 2.3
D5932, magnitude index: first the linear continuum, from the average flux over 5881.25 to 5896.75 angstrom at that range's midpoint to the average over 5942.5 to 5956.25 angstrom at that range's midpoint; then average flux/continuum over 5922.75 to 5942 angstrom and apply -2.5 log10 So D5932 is 0.005 mag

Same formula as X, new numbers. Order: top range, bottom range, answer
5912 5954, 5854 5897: 1.04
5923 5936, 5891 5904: 1.08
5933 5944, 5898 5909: 1.11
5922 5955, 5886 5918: 1.08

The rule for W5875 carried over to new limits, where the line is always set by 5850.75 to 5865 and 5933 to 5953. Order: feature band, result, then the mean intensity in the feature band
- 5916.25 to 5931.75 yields 0.9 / 6.4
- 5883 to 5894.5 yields 1.2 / 5.92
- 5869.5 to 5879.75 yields -0.8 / 7.02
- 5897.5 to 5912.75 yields 0.8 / 6.31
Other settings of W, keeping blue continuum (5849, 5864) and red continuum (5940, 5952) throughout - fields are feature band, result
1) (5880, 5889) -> 0.3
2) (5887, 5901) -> 1.7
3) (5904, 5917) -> 0.4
